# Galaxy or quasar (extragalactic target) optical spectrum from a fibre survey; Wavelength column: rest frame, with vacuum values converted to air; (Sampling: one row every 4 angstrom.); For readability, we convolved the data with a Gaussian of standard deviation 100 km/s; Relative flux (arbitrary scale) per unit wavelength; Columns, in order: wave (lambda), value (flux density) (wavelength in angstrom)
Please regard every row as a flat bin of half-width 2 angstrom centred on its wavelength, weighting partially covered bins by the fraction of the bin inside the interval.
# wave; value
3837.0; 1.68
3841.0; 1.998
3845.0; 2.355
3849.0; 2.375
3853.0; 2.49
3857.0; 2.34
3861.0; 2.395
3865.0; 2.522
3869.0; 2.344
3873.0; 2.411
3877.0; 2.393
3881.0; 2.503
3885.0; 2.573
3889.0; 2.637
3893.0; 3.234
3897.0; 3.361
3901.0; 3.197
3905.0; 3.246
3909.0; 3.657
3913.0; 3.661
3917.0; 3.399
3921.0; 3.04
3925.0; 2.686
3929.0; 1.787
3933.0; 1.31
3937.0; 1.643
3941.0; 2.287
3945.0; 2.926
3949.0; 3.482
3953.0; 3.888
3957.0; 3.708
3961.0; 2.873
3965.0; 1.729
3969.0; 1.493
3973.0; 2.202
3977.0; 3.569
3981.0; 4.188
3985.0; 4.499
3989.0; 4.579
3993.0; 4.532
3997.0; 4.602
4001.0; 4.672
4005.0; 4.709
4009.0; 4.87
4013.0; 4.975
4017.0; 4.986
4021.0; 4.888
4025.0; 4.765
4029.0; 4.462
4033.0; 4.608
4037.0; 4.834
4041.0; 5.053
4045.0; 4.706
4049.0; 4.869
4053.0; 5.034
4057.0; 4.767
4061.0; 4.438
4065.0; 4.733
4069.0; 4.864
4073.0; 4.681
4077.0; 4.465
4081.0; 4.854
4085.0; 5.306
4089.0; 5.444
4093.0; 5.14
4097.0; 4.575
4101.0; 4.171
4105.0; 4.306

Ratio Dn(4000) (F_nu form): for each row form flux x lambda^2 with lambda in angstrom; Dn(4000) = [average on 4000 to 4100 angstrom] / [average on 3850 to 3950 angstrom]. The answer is 1.93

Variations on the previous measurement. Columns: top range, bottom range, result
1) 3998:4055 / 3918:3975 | 1.99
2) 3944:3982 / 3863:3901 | 1.15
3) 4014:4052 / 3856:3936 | 1.89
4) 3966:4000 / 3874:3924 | 1.26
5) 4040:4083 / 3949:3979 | 1.77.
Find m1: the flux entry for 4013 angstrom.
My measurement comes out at 4.975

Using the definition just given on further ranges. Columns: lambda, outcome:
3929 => 1.787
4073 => 4.681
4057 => 4.767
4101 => 4.171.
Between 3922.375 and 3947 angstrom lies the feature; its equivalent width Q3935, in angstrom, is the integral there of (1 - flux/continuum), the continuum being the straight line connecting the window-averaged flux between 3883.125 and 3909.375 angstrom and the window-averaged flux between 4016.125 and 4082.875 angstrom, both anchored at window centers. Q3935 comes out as 9.7 angstrom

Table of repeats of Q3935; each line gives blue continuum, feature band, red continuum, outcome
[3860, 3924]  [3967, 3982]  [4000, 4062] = 4.7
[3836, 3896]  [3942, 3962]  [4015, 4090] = 1.1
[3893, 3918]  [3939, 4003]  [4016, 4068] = 10.0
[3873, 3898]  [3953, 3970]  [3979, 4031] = 5.4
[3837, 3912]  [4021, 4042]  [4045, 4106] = -2.1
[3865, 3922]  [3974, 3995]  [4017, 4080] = -0.8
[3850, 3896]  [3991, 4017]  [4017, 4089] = -3.4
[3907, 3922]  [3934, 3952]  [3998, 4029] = 6.0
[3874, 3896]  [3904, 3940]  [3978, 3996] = 6.3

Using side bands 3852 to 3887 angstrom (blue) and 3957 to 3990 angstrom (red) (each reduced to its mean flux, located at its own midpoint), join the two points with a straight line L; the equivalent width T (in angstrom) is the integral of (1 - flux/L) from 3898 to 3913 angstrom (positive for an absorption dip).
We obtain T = -4.1 angstrom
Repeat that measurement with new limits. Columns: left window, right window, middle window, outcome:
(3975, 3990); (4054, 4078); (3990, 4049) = -4.8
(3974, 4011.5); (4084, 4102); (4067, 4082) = 0.4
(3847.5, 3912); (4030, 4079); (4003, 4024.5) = -3.0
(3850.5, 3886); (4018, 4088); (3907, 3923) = -2.2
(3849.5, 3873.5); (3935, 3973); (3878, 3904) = -4.4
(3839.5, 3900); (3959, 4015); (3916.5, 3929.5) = 1.5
